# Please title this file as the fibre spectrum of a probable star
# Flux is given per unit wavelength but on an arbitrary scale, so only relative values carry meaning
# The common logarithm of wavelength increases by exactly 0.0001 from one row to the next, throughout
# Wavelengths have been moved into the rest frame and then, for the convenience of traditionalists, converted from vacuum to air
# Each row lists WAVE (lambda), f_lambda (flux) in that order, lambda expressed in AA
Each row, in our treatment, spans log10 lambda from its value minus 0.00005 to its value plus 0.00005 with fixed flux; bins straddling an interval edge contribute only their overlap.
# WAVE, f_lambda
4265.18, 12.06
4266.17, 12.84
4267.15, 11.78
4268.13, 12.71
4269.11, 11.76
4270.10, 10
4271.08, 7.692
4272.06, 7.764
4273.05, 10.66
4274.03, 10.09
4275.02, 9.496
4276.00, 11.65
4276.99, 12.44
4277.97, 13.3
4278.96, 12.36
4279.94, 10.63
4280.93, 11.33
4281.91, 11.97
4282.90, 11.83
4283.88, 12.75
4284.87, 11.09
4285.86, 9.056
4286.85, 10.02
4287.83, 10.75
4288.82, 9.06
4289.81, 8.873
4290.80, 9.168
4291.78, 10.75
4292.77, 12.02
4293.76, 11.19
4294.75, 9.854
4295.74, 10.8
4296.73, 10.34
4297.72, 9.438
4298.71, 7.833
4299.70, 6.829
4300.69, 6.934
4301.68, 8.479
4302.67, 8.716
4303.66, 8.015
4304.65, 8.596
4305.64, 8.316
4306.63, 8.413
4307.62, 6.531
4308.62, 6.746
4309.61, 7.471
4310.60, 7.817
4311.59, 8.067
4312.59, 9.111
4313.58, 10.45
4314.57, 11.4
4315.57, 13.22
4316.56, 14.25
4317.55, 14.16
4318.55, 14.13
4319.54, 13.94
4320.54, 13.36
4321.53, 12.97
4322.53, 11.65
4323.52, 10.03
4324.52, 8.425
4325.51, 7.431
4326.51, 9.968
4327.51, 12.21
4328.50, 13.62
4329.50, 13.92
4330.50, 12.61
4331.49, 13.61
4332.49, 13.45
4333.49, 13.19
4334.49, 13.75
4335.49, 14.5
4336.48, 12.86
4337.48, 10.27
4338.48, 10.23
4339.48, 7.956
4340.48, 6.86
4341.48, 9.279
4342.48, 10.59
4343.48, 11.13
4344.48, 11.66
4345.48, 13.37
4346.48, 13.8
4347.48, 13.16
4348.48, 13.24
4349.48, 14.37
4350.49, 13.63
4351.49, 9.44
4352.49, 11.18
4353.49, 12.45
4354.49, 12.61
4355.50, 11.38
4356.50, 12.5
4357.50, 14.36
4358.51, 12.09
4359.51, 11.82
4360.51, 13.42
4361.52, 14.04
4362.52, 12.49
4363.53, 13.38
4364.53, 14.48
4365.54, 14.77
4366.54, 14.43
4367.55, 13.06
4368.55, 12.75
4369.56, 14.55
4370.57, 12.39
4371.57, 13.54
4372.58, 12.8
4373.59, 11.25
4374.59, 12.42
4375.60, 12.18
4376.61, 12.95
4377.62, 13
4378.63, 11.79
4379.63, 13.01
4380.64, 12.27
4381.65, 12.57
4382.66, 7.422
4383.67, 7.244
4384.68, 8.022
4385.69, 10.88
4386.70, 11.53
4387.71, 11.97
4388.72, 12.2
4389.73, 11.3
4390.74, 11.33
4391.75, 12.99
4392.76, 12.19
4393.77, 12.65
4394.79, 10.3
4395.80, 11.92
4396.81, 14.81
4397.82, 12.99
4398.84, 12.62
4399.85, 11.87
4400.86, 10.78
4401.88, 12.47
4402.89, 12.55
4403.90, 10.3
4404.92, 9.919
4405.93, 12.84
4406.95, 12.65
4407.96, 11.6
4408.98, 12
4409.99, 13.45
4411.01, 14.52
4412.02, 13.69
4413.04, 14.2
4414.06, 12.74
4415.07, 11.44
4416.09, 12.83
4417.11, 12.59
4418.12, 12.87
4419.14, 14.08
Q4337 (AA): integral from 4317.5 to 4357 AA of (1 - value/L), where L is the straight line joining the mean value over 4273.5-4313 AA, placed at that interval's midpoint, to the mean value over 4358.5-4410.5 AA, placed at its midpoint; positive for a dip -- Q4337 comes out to -3.8 AA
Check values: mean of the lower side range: 9.7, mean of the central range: 11.9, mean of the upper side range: 12.2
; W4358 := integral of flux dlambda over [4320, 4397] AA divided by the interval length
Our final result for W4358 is 12.1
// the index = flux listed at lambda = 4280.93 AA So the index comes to 11.33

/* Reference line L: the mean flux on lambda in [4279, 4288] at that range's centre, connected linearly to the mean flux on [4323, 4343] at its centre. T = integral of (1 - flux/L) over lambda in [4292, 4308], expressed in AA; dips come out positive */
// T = 3.2 AA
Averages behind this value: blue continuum 11.1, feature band 8.94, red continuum 11.2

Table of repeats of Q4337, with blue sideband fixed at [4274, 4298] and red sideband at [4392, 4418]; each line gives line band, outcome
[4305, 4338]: 0.18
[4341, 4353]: -0.45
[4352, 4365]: -1.09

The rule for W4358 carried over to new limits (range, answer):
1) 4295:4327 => 9.81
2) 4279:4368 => 11.2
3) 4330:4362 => 12.1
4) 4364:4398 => 12.2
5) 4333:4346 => 11.2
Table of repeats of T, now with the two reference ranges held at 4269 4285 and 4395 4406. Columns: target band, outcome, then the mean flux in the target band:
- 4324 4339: -0.73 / 12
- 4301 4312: 3.25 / 7.91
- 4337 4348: 0.73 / 10.8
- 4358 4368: -1.45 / 13.4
